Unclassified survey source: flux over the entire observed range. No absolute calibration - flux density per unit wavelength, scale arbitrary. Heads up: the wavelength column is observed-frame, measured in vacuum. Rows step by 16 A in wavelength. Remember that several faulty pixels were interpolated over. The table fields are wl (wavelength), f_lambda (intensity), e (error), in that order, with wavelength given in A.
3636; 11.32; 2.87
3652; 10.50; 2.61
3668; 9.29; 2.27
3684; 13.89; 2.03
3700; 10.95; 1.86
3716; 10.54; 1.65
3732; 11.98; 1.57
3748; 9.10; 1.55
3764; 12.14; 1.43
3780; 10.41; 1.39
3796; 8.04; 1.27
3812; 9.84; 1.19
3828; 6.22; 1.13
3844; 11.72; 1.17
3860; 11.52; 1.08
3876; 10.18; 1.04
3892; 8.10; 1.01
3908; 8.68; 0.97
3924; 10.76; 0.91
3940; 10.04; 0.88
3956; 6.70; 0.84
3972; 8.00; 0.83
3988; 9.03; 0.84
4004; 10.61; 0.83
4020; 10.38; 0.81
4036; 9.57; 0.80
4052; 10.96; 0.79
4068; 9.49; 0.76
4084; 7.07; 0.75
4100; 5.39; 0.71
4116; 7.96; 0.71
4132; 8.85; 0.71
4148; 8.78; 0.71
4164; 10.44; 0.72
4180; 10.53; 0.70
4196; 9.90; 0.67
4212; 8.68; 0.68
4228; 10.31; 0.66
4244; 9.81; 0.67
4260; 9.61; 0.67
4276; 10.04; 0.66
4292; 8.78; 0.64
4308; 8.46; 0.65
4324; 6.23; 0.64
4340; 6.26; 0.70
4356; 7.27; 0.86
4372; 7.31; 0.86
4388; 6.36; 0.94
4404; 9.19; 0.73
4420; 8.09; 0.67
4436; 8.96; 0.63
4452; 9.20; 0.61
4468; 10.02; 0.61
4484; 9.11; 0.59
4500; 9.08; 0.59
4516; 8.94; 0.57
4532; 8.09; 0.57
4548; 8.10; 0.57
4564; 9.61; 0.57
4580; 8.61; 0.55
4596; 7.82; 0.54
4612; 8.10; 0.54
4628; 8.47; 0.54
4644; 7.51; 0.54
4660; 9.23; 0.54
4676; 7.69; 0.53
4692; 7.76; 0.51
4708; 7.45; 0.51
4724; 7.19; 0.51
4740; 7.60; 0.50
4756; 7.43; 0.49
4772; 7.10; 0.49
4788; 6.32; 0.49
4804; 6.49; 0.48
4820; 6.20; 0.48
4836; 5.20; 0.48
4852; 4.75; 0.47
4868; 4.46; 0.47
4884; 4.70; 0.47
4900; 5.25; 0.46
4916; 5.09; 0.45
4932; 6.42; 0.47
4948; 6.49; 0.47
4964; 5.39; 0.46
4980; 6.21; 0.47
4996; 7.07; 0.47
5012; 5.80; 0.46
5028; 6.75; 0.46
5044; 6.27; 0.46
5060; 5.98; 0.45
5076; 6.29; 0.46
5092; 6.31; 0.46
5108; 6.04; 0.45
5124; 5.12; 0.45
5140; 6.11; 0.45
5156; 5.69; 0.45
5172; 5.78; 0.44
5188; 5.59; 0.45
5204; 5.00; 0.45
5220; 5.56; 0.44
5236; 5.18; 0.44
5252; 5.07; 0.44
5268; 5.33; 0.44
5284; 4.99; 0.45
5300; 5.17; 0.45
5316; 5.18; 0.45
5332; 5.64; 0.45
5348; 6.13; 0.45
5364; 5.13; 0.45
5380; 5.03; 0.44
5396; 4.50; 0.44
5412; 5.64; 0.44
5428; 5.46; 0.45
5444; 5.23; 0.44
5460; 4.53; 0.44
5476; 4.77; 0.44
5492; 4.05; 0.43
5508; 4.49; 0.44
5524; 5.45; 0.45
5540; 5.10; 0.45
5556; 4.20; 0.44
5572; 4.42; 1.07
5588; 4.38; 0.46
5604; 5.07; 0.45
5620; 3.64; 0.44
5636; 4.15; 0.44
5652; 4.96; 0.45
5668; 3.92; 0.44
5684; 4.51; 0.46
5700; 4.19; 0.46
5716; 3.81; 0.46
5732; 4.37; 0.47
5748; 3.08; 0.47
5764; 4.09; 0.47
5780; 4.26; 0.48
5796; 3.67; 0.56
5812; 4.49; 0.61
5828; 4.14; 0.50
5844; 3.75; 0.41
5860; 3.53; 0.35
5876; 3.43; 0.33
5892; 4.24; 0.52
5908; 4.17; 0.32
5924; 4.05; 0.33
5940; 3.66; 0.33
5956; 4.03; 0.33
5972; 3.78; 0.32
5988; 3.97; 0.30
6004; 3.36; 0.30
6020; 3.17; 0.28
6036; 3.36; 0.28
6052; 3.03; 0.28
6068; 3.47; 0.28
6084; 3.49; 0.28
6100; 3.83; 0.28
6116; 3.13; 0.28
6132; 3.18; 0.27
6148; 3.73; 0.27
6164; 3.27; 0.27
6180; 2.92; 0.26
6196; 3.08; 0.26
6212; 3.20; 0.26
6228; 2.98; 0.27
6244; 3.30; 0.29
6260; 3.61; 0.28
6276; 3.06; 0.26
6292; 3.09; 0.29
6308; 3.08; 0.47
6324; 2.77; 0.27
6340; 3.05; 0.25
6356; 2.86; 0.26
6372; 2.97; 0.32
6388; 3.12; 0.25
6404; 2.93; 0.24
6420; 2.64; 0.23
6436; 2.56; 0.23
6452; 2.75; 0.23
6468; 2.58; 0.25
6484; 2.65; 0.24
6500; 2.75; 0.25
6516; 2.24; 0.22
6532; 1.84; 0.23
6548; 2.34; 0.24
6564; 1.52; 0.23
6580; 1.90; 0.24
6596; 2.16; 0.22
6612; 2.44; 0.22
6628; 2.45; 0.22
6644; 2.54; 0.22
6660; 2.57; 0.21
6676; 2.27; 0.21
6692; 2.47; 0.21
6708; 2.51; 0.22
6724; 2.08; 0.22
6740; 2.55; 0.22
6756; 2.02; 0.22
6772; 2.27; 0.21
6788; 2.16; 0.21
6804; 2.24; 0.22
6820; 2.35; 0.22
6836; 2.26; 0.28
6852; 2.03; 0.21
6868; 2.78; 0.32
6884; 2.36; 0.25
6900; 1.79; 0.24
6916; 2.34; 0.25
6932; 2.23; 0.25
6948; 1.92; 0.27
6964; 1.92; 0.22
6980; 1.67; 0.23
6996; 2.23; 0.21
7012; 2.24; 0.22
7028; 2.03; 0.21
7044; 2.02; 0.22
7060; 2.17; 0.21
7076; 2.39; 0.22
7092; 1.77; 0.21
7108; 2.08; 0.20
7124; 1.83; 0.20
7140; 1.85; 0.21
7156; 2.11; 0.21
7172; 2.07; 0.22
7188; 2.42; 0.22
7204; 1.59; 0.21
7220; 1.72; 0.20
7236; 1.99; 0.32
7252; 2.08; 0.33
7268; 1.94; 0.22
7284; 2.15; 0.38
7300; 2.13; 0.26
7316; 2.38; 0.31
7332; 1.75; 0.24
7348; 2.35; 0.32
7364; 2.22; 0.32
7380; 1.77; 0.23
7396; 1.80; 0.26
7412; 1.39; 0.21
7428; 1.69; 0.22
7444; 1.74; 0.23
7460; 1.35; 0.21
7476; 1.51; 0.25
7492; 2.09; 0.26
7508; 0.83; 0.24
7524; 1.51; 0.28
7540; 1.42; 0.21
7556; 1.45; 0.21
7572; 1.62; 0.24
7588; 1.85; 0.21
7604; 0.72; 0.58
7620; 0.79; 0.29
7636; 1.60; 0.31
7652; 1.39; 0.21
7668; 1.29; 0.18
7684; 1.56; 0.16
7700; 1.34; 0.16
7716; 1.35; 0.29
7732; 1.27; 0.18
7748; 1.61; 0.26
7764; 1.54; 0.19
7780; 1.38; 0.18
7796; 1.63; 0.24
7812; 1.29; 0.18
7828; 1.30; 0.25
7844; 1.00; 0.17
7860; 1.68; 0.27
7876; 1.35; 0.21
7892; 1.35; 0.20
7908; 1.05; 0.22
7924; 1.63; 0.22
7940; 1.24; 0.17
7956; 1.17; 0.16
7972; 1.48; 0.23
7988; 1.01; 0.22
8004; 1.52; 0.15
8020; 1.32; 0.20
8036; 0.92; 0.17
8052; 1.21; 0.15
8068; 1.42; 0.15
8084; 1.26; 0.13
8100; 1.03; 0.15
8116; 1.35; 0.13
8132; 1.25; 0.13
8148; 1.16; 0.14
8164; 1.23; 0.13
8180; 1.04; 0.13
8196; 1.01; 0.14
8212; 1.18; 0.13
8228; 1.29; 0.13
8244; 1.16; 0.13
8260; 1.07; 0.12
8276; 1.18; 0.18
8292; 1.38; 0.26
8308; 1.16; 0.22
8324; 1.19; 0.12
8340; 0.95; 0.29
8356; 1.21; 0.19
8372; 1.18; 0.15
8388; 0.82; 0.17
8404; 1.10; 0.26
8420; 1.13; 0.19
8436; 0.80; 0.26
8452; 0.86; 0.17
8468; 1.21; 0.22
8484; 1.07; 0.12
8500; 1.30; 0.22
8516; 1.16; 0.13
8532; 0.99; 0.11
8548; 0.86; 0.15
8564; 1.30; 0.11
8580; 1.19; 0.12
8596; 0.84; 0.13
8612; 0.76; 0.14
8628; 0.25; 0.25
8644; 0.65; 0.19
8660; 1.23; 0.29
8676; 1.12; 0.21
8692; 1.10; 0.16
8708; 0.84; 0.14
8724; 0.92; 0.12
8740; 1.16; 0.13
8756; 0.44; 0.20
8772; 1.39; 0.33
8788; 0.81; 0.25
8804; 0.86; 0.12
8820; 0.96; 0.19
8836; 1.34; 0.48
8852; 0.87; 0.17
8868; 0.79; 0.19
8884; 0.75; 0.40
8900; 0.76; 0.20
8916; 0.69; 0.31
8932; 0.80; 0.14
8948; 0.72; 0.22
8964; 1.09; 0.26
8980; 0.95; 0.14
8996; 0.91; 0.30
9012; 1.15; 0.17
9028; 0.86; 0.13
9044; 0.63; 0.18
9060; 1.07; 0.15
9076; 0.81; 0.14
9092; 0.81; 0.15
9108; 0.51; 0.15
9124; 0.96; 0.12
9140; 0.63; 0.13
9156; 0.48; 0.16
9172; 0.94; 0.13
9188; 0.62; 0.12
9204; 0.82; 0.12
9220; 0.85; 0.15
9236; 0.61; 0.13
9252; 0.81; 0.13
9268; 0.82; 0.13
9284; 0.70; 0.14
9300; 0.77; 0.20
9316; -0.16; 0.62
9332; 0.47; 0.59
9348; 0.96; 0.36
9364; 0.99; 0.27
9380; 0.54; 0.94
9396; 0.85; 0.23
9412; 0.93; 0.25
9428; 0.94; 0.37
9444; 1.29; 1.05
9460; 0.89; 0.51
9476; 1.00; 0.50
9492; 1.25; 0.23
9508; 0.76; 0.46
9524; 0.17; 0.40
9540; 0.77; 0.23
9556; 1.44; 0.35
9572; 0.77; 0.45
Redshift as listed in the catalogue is 0.00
